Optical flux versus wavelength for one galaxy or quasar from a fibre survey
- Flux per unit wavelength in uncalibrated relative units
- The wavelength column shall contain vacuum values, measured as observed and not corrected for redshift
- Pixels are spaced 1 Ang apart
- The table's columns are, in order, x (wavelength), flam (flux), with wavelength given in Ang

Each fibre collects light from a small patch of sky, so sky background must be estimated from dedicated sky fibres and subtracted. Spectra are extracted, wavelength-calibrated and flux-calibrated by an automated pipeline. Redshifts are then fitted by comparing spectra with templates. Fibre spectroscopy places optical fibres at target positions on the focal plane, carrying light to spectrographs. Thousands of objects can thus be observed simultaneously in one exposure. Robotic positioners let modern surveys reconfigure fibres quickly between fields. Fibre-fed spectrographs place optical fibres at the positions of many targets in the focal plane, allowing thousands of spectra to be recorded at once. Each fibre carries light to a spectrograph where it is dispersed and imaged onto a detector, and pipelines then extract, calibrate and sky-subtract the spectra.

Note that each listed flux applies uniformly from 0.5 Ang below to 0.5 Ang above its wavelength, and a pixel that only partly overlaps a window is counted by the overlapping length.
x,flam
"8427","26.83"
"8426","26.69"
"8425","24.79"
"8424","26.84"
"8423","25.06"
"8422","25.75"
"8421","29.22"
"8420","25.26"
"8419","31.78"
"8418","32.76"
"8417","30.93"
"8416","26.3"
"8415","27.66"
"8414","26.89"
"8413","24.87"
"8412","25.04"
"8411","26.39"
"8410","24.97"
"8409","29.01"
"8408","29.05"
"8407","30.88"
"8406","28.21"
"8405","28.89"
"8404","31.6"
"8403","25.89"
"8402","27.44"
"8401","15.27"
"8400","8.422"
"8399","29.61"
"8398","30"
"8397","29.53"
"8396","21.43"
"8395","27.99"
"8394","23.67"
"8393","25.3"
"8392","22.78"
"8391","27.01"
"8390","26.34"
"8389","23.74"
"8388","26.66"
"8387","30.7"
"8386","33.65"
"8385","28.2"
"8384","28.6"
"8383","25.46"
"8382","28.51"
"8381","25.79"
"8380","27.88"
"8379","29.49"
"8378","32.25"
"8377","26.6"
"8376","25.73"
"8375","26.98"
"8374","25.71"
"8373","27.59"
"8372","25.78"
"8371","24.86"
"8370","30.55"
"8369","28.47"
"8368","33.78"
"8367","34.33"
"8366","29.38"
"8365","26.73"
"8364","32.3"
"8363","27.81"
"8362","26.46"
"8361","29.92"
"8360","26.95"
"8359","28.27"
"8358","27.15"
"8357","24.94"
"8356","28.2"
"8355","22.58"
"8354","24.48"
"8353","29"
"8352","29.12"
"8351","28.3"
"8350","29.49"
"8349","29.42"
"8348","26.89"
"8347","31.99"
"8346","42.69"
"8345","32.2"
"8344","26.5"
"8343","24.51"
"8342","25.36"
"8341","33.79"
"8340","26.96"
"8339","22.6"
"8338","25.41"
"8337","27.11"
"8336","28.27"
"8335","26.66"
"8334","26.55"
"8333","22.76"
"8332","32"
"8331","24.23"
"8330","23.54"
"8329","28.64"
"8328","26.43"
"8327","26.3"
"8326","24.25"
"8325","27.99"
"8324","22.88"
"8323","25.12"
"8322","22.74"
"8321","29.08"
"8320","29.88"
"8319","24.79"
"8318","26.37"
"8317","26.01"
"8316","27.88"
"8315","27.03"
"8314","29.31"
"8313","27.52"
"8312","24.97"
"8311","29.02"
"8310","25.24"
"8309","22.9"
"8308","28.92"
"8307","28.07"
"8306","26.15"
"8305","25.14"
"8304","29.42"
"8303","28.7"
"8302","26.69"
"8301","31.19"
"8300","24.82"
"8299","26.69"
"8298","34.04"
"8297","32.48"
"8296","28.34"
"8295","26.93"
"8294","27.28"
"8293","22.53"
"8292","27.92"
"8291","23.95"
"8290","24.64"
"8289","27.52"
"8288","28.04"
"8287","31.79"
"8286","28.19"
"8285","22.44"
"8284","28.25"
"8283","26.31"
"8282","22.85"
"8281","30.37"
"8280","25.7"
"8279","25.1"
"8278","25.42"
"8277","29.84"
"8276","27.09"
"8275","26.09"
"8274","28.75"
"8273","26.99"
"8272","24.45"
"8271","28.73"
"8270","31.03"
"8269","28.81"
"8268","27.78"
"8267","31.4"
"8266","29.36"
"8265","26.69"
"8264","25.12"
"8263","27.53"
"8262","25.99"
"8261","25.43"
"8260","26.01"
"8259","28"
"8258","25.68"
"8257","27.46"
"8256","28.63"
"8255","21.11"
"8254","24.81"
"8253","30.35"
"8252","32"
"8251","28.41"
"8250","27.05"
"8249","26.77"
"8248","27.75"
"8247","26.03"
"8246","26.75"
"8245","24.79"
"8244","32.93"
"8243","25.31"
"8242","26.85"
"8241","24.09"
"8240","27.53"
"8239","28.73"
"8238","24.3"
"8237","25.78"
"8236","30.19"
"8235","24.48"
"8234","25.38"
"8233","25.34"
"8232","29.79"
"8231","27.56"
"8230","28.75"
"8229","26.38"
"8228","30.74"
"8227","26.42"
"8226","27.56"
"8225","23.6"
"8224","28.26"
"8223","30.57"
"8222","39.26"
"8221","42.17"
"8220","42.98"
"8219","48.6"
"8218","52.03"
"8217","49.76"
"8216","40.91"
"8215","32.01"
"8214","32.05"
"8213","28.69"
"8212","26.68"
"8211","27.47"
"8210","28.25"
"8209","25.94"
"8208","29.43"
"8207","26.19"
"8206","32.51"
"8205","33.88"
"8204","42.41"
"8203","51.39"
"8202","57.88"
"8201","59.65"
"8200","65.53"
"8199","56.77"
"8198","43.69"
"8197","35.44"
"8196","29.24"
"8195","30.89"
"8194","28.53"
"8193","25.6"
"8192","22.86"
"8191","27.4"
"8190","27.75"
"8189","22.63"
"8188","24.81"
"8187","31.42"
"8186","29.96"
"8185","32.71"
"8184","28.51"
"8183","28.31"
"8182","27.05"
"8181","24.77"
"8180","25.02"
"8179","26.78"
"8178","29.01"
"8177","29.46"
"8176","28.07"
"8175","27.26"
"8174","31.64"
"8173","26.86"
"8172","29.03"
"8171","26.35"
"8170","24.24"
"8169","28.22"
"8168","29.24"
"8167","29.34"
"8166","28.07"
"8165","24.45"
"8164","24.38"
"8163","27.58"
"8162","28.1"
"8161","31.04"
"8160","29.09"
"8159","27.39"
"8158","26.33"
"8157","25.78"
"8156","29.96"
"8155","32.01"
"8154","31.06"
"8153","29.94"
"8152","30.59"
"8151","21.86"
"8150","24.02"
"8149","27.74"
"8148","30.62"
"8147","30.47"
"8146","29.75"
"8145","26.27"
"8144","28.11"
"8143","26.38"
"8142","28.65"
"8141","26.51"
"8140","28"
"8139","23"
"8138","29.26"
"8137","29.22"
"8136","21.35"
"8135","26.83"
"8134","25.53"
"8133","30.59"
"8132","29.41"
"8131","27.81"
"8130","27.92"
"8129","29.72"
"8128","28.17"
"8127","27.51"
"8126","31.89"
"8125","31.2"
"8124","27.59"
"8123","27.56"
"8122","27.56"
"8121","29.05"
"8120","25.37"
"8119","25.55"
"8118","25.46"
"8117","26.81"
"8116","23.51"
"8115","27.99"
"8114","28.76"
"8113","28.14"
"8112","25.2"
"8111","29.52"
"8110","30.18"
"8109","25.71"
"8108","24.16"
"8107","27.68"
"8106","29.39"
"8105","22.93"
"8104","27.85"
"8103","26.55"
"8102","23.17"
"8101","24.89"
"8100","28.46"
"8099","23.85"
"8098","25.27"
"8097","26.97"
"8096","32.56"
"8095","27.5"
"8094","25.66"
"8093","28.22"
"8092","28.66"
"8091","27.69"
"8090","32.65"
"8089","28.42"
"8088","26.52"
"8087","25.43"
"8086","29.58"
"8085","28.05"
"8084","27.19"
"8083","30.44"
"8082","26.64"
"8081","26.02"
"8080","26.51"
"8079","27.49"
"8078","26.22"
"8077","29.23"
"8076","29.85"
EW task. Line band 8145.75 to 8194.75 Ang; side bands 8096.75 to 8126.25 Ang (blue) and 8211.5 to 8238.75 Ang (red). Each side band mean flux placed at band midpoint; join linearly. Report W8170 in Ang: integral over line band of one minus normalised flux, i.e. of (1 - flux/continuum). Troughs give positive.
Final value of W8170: 3.0 Ang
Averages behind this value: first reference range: 26.9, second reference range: 32.2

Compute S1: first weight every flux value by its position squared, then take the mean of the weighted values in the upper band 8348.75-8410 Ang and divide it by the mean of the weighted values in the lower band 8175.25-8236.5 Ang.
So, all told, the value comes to 0.9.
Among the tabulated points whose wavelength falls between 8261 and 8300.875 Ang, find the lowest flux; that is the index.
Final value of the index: 22.44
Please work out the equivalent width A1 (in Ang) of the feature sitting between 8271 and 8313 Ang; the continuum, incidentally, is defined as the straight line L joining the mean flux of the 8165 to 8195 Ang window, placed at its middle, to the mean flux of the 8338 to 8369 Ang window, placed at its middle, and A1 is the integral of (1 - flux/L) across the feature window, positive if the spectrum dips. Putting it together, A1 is 1.7 Ang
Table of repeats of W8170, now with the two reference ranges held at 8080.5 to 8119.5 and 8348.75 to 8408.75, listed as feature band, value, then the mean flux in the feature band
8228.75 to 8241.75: 0.2 Ang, 26.8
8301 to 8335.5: 0.9 Ang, 26.6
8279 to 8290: 0.1 Ang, 26.9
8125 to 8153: -0.6 Ang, 27.8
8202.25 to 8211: -2.2 Ang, 34.1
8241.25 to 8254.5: -0.2 Ang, 27.6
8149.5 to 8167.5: -0.4 Ang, 27.8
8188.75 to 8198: -0.5 Ang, 28.8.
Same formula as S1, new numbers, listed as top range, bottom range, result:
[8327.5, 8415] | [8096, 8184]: 1.05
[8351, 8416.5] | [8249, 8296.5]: 1.03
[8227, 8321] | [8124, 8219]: 0.91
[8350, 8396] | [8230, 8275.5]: 1.05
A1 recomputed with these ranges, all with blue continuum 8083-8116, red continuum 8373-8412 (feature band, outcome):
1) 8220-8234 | -1.54 Ang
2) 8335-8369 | -2.21 Ang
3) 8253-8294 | 0.11 Ang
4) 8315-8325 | 0.24 Ang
